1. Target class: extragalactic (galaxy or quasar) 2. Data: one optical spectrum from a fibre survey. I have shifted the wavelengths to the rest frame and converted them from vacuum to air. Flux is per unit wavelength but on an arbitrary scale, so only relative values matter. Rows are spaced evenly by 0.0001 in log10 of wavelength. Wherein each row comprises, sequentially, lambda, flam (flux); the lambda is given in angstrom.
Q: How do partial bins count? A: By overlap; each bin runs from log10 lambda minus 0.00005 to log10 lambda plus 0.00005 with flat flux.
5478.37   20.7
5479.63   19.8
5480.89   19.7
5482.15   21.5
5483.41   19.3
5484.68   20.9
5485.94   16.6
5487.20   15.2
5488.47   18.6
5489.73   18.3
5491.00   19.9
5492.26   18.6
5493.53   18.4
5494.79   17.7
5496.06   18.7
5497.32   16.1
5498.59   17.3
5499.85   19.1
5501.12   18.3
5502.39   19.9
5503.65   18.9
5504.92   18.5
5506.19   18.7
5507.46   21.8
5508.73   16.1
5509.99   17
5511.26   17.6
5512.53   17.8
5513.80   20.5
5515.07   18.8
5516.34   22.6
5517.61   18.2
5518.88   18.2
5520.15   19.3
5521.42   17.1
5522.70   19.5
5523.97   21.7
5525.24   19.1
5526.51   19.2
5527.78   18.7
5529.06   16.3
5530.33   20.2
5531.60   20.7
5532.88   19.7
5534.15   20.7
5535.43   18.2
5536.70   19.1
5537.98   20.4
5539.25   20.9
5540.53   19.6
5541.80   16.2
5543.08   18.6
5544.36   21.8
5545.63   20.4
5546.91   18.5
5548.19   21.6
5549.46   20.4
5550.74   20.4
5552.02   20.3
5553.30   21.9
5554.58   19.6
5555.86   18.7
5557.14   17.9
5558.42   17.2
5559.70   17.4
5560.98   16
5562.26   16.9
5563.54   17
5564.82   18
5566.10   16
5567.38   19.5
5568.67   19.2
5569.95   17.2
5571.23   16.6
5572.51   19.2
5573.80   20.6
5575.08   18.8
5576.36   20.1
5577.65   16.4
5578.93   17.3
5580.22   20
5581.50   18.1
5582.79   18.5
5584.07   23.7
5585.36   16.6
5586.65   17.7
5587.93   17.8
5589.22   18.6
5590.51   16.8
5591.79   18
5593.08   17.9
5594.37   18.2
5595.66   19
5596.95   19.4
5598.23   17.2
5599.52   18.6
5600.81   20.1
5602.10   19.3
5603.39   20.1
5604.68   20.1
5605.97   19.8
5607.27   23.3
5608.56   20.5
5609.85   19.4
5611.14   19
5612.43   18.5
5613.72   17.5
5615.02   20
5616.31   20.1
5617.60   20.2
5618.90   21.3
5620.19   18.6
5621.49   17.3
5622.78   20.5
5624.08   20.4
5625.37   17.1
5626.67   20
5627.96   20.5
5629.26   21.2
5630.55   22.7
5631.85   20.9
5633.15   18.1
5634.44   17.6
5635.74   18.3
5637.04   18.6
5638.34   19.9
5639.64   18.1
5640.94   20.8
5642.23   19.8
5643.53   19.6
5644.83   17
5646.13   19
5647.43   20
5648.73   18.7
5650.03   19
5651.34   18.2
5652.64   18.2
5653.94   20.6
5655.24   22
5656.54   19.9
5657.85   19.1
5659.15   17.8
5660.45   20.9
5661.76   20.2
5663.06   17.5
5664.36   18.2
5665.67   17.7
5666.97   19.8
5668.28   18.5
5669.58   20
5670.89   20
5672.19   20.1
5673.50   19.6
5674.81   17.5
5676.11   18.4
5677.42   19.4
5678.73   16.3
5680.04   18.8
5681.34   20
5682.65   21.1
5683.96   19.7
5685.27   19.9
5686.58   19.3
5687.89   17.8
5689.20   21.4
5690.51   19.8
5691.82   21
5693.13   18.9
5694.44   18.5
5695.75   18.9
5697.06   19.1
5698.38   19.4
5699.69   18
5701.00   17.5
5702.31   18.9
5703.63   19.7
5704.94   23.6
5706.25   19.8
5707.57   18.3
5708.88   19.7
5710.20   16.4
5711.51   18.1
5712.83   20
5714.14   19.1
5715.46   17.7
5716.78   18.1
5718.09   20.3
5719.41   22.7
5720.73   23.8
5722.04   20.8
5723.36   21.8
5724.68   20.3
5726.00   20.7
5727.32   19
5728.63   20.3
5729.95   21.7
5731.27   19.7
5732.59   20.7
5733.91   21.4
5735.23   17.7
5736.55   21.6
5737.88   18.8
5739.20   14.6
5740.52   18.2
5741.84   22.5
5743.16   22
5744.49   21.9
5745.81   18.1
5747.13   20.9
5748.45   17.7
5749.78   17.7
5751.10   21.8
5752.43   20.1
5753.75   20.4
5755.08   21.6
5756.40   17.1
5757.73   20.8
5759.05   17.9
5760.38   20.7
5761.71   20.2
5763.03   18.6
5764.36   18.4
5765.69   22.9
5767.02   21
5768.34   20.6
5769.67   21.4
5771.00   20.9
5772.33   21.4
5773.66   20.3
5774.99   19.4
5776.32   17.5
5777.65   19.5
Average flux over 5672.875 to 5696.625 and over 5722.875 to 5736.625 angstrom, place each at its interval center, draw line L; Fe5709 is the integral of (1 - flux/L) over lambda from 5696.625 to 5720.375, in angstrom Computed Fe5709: 0.6 angstrom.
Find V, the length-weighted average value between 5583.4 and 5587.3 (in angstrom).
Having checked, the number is 19.3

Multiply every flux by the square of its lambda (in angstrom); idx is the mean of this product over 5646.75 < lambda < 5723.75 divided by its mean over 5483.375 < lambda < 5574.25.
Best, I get 1.09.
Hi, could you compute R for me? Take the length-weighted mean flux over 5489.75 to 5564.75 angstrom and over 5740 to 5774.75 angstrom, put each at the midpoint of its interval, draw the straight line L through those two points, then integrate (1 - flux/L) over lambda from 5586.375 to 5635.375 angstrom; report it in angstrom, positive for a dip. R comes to 0.3 angstrom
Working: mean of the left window 19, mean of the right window 20.2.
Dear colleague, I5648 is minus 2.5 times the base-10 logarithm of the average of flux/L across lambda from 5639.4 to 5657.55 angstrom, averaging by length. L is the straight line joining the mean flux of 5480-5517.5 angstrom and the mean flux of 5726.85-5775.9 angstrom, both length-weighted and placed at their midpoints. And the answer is 0.01 mag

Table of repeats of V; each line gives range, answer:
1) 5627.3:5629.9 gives 20.9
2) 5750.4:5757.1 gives 20.2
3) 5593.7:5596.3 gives 18.6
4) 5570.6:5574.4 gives 18.8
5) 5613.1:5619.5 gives 19.8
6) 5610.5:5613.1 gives 18.8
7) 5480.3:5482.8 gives 20.6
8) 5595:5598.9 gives 18.6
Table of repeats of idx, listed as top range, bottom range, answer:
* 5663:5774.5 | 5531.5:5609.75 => 1.09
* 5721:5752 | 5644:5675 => 1.07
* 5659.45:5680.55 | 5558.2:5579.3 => 1.10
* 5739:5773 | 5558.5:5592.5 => 1.18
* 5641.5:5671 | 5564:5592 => 1.07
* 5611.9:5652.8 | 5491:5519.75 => 1.09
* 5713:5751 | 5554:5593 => 1.17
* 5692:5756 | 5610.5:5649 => 1.05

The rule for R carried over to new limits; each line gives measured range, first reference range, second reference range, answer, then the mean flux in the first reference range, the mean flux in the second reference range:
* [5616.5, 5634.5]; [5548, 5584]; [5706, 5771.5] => -0.69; 18.6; 19.9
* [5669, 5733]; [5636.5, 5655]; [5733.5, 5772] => -0.20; 19.2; 19.9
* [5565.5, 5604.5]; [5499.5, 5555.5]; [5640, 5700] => 1.51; 19.4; 19.3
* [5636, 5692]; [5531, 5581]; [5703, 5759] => 0.80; 18.9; 19.9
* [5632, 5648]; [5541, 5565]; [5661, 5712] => 0.09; 18.9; 19.2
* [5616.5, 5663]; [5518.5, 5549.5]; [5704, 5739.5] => 0.58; 19.4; 19.9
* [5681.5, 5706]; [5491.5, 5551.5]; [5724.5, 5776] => 0.23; 19.1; 20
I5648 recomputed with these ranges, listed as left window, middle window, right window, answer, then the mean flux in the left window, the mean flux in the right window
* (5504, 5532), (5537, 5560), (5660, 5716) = -0.03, 19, 19.2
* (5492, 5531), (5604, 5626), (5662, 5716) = -0.04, 18.7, 19.1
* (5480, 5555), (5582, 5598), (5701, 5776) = 0.05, 19.1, 20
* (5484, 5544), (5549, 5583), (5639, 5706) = 0.03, 18.8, 19.3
